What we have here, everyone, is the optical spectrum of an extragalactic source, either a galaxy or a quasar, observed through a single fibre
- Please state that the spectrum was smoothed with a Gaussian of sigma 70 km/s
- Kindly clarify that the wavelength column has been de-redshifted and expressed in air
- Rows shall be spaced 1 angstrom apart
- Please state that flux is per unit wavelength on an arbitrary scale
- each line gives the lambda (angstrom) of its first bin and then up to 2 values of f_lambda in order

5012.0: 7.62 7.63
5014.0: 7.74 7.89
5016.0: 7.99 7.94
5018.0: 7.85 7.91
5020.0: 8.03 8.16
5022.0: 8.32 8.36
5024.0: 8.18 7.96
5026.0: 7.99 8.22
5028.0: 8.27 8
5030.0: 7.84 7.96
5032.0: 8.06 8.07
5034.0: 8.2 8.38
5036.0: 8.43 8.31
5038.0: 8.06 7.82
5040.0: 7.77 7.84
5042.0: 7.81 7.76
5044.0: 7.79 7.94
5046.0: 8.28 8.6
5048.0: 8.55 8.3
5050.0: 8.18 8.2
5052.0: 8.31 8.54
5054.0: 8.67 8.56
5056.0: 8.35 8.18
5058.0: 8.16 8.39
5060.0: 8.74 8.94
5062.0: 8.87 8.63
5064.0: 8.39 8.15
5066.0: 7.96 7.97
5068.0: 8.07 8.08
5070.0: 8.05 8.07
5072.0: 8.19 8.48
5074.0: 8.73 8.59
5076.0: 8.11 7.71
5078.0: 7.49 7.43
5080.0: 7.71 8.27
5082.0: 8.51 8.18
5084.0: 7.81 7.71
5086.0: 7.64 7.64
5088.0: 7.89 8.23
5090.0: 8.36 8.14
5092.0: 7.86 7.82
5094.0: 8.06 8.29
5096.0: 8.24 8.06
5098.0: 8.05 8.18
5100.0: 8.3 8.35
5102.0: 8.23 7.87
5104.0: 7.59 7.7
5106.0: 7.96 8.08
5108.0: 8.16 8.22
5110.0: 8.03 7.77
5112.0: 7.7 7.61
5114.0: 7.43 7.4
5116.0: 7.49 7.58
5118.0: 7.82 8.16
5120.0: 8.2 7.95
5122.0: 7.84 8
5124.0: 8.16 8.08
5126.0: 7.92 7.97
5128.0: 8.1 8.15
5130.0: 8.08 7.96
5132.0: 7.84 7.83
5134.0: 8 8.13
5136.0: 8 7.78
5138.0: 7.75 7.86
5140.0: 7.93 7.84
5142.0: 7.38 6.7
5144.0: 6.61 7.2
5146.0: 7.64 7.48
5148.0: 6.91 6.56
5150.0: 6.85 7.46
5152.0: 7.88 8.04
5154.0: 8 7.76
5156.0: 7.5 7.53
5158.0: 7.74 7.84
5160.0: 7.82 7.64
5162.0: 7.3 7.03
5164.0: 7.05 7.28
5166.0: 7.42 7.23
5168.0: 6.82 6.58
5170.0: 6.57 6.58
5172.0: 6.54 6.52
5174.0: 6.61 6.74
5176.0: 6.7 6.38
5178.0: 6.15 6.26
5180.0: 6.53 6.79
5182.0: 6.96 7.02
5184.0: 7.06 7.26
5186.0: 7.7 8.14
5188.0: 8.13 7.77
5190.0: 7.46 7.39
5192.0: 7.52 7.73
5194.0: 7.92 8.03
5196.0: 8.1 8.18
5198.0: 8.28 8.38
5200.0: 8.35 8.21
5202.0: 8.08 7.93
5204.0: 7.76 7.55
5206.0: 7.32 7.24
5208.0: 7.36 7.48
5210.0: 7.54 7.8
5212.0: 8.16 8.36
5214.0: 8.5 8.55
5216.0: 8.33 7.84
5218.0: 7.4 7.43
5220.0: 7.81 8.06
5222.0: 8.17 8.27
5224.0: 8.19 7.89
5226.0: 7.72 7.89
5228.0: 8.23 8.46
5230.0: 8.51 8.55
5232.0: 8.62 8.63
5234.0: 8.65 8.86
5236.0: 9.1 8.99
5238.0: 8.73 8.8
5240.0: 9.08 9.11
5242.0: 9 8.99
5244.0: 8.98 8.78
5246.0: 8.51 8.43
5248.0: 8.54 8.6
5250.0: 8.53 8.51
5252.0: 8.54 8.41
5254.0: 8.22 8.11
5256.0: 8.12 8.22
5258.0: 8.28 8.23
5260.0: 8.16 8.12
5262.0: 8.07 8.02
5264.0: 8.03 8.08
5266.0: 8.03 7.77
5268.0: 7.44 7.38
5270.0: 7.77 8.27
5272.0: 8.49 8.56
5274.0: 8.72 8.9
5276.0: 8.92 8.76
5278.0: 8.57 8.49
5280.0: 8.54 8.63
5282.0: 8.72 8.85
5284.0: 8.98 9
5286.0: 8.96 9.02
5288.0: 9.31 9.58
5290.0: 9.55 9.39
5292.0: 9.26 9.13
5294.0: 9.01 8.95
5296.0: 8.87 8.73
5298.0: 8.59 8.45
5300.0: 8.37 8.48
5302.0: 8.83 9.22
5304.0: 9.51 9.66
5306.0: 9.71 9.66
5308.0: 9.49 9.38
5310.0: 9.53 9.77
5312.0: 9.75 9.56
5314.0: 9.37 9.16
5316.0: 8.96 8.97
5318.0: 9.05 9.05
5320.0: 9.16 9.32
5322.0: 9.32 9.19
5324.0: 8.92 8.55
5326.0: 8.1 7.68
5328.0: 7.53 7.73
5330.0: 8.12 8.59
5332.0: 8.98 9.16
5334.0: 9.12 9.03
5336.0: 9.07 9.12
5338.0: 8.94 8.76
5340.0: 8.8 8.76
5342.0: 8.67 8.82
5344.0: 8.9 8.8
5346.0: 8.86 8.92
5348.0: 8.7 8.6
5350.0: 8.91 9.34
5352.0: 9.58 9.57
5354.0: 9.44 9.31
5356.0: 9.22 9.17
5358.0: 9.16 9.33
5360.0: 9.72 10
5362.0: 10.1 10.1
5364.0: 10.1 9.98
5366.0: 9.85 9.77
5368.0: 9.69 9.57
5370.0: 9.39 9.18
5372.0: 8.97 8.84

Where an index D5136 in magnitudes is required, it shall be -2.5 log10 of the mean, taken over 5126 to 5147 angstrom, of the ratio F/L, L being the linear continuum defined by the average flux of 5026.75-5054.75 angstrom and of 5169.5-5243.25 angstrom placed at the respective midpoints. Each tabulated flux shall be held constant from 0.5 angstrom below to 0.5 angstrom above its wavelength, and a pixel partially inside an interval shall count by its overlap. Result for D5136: 0.031 mag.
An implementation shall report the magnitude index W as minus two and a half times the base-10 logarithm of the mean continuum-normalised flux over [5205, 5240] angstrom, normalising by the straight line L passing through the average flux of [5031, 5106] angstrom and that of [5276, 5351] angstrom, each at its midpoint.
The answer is 0.06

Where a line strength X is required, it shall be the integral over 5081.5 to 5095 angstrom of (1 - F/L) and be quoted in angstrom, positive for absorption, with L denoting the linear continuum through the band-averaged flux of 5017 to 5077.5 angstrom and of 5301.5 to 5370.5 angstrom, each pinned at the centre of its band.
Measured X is 0.5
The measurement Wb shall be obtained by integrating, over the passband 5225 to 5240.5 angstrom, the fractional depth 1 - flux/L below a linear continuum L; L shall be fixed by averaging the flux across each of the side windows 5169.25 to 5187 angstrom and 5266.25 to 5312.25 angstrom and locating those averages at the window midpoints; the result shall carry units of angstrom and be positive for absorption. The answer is -1.5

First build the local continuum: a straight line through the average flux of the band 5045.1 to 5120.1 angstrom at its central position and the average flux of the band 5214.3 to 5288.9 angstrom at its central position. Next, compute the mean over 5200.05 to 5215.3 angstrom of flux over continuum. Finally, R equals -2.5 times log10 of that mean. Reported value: 0.07 mag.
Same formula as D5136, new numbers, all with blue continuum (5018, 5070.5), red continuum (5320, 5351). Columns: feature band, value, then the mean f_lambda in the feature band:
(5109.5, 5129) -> 0.06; 7.86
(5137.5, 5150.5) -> 0.15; 7.29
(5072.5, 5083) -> 0.02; 8.11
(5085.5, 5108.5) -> 0.04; 8.03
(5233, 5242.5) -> -0.04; 8.91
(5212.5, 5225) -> 0.06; 8.07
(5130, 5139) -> 0.06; 7.92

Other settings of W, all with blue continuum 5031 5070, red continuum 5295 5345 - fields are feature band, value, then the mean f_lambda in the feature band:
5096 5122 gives 0.063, 7.92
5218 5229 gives 0.095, 7.96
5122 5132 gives 0.055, 8.03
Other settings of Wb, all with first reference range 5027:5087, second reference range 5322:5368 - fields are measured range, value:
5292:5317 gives -0.7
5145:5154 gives 1.1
